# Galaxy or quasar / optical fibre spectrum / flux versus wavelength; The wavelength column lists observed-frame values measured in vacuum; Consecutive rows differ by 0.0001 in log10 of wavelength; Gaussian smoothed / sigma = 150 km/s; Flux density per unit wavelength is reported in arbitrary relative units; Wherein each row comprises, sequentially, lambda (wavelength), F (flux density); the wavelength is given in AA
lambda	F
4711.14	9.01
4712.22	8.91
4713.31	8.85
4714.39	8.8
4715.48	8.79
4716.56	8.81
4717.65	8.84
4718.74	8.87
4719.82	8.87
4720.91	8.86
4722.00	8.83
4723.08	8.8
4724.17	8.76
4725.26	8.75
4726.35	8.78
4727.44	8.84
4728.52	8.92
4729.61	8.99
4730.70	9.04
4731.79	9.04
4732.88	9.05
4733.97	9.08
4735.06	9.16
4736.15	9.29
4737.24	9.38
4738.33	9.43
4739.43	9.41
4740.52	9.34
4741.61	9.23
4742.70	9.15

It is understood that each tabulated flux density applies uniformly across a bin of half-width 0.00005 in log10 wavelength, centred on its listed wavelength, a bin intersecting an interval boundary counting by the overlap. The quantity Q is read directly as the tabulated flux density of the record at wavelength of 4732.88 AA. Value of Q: 9.05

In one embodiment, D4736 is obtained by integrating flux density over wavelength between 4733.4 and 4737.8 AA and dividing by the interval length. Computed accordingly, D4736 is 9.23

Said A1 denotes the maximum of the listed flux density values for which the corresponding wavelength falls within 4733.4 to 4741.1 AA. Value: 9.43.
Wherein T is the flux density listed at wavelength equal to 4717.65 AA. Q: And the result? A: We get 8.84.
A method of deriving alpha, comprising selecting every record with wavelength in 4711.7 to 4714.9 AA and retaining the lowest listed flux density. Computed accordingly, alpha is 8.8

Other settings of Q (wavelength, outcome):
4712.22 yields 8.91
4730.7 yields 9.04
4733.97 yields 9.08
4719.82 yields 8.87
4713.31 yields 8.85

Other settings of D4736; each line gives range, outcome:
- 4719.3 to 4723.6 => 8.84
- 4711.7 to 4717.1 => 8.84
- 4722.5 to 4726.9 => 8.77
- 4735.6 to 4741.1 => 9.36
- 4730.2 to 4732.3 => 9.04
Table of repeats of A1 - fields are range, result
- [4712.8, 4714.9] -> 8.85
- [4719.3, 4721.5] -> 8.87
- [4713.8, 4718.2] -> 8.84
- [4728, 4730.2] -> 8.99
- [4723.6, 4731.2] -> 9.04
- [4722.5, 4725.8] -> 8.8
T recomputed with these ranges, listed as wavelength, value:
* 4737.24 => 9.38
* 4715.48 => 8.79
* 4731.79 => 9.04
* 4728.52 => 8.92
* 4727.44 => 8.84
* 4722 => 8.83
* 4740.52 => 9.34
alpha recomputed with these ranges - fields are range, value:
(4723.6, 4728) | 8.75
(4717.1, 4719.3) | 8.84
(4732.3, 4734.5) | 9.05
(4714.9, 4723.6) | 8.79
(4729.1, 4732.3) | 8.99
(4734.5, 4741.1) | 9.16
